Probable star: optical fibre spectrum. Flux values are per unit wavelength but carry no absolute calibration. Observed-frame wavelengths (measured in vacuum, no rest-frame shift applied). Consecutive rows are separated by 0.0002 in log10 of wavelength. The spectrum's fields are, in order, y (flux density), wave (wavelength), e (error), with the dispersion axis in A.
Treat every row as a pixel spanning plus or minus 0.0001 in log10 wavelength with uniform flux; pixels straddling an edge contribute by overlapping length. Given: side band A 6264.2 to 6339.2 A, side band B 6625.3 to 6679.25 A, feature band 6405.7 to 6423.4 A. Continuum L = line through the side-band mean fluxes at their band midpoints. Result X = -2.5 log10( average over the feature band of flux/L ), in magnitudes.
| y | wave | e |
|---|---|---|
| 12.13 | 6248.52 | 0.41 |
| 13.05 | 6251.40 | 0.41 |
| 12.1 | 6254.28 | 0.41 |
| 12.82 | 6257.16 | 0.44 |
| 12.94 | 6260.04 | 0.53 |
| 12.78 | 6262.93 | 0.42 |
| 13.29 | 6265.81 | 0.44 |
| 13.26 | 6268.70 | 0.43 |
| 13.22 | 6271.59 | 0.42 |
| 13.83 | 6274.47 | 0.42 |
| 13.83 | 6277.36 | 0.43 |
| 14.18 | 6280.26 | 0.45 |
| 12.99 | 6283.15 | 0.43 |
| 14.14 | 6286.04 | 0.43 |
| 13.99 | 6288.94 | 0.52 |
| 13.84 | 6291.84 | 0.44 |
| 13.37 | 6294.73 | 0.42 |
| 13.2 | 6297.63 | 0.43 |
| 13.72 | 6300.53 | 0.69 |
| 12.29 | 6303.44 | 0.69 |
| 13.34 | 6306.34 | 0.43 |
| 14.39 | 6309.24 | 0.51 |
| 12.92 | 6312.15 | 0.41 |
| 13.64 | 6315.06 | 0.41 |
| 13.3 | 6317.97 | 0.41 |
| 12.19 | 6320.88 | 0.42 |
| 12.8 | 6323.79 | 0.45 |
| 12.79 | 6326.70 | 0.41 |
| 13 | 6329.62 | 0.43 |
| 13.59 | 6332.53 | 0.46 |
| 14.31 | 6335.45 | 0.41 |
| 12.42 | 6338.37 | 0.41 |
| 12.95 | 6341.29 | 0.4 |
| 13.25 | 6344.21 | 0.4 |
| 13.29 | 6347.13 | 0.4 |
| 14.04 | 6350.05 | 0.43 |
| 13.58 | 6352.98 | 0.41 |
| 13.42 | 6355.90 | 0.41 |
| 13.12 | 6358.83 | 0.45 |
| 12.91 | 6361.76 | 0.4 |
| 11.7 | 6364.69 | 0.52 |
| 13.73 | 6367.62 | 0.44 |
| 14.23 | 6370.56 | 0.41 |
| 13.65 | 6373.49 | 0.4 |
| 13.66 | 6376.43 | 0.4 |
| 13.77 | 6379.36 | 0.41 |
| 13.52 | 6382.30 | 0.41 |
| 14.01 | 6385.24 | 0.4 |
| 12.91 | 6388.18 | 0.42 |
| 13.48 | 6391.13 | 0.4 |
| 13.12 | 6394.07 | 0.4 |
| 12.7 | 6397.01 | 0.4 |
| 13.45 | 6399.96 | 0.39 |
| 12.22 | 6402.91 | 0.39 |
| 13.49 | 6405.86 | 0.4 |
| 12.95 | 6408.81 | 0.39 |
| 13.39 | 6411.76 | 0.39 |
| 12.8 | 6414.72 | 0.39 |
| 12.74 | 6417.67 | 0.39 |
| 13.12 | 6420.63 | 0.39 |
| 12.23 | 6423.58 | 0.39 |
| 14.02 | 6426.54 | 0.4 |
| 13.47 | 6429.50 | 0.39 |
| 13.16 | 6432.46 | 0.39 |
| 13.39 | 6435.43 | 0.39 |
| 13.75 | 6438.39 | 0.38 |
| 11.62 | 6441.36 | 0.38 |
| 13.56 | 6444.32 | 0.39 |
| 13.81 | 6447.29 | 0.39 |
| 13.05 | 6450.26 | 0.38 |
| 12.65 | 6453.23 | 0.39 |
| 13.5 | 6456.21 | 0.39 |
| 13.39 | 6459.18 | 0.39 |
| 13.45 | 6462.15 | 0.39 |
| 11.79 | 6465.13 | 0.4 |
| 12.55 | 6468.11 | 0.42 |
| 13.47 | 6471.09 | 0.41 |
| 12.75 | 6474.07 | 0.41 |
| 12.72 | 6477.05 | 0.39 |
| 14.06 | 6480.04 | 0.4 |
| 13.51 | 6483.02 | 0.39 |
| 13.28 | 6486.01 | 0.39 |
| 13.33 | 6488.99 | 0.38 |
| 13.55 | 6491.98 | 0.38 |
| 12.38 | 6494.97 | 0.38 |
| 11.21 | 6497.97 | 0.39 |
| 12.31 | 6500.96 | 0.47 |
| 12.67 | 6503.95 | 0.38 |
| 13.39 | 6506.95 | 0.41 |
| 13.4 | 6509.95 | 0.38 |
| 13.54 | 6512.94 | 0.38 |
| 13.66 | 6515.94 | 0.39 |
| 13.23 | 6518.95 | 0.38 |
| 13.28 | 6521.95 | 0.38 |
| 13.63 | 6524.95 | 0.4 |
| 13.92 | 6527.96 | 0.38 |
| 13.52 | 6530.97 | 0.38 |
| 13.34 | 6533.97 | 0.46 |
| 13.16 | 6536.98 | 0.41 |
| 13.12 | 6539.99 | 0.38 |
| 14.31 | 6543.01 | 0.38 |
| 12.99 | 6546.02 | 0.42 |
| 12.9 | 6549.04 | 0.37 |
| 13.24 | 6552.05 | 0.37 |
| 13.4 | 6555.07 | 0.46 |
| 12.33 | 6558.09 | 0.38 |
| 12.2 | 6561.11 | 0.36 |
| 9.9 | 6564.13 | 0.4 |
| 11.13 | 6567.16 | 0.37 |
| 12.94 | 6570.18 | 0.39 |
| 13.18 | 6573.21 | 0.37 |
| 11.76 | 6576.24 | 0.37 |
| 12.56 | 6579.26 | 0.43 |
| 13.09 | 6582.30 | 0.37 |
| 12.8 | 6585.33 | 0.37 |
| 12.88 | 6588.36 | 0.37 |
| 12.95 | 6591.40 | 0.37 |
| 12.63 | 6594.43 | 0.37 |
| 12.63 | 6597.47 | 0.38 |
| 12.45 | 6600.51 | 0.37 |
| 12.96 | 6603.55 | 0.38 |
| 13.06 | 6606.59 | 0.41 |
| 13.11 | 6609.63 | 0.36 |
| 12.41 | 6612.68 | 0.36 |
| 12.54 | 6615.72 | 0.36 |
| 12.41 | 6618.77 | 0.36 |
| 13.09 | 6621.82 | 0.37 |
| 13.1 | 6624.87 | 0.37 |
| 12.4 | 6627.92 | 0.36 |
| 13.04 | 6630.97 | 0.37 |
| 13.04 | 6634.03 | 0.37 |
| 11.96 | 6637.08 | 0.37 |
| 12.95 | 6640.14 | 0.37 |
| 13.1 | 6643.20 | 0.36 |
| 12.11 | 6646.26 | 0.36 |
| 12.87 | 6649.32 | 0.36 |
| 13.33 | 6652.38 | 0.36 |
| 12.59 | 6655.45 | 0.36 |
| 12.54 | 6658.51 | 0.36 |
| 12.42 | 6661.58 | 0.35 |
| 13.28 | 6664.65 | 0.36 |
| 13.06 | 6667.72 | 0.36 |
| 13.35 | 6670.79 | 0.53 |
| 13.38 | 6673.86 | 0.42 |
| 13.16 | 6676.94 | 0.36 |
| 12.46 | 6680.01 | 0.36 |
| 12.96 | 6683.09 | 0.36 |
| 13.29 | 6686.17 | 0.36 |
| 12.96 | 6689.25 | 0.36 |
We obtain 0.02 mag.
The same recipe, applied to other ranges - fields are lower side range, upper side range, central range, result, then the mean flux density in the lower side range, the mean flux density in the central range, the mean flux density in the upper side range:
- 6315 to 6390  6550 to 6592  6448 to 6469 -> -0.01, 13.3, 13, 12.4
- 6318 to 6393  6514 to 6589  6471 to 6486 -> -0.02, 13.3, 13.3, 12.9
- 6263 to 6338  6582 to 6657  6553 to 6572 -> 0.07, 13.4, 12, 12.8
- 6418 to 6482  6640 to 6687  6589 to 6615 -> 0.02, 13.1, 12.8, 12.9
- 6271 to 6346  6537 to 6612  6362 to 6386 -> -0.02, 13.4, 13.5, 12.7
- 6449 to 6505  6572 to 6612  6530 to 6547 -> -0.05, 12.9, 13.4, 12.8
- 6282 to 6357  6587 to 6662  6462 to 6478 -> 0.03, 13.3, 12.7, 12.7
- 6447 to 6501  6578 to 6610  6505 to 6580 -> -0.01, 13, 13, 12.8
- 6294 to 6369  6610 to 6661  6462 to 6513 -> 0.00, 13.2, 12.9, 12.7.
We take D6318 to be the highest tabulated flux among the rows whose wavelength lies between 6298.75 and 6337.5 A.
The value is 14.39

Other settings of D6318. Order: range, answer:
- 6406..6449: 14.02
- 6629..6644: 13.1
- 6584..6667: 13.33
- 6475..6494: 14.06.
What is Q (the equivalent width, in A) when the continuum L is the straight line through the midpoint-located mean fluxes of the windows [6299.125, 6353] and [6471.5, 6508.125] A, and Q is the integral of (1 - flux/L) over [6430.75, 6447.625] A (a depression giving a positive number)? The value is -0.2 A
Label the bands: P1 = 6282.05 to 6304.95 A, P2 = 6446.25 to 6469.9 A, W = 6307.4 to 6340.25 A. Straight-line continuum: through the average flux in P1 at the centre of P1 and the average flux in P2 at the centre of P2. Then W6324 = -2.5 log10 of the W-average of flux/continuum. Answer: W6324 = 0.01 mag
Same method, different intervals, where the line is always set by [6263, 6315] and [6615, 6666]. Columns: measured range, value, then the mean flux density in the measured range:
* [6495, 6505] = 0.08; 12.1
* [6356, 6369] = 0.04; 12.9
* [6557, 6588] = 0.06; 12.2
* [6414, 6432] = 0.01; 13.1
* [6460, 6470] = 0.04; 12.7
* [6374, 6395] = -0.02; 13.5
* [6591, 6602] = 0.02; 12.6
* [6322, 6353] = 0.01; 13.2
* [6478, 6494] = -0.03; 13.5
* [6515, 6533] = -0.04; 13.5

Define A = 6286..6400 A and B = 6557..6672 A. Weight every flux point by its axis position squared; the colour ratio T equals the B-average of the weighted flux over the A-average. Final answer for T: 1.03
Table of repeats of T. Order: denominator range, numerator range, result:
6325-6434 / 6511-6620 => 1.03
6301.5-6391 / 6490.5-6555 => 1.05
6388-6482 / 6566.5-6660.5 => 1.03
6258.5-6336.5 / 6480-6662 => 1.05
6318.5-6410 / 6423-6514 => 1.02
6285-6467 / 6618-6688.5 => 1.06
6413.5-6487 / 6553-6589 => 0.98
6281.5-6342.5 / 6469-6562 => 1.05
